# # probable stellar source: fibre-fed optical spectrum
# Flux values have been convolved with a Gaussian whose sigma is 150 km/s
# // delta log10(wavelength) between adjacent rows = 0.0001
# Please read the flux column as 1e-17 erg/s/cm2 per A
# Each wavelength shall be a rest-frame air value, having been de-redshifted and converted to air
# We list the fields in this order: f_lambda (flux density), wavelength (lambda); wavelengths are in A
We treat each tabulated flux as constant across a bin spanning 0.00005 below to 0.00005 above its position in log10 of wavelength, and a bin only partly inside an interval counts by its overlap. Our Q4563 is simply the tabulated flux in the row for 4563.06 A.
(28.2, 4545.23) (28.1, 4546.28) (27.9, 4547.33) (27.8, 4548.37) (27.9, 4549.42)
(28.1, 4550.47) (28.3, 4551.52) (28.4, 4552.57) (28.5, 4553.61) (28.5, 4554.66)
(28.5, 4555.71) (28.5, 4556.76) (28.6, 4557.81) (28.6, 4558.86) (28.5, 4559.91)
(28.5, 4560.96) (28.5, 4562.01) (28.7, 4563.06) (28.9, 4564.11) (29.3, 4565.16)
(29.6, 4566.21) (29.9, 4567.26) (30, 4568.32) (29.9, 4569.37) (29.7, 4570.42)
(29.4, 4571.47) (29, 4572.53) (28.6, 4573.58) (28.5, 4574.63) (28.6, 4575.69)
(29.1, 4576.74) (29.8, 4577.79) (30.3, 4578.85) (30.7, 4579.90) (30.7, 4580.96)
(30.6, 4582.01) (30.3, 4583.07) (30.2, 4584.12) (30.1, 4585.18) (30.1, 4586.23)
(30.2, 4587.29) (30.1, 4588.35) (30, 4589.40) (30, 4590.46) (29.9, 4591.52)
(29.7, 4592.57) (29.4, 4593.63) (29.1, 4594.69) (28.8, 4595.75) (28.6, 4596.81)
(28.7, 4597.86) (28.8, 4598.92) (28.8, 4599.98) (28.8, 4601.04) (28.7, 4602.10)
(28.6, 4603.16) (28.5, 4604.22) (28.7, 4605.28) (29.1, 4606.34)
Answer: 28.7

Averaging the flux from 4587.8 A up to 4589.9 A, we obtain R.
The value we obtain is 30.1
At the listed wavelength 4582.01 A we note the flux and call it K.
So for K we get 30.6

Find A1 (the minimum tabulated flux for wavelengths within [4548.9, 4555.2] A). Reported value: 27.9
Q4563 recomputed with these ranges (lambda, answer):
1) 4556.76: 28.5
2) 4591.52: 29.9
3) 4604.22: 28.5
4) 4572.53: 29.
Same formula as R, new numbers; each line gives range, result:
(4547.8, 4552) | 28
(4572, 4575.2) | 28.7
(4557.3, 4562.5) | 28.5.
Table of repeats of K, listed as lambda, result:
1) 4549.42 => 27.9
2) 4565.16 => 29.3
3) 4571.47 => 29.4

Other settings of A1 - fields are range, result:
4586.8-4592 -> 29.9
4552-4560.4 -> 28.4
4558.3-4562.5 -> 28.5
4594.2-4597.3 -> 28.6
